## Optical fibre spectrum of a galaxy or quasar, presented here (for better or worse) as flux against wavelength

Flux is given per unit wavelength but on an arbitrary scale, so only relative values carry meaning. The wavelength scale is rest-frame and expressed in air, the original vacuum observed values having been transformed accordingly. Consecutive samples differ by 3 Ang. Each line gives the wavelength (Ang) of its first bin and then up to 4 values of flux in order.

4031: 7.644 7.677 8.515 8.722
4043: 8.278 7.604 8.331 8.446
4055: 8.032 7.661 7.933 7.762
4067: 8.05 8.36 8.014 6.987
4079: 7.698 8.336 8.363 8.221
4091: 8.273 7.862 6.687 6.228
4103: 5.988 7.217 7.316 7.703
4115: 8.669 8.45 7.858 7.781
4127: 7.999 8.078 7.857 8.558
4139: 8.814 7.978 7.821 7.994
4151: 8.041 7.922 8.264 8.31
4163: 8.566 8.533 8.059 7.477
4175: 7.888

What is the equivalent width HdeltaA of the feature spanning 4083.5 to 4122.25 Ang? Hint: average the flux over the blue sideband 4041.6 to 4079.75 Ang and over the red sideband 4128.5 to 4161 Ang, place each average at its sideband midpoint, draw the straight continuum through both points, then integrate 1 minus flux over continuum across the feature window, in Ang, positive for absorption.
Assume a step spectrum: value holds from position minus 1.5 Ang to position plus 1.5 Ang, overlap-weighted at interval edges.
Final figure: 2.1 Ang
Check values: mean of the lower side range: 7.94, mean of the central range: 7.6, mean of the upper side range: 8.15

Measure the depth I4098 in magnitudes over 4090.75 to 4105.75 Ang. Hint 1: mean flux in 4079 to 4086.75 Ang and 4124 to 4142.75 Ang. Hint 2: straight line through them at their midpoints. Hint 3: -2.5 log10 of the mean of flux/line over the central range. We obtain 0.19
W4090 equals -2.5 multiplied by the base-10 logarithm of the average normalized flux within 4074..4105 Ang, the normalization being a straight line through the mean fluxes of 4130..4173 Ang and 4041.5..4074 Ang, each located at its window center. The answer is 0.086 mag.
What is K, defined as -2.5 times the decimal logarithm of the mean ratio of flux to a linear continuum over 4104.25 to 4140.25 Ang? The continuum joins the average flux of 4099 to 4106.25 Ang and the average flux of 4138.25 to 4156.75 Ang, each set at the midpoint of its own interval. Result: -0.129 mag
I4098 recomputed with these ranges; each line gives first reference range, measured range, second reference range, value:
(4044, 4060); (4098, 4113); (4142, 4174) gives 0.17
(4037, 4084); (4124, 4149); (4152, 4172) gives 0.01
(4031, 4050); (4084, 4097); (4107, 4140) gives 0.01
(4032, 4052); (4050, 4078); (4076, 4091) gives 0.03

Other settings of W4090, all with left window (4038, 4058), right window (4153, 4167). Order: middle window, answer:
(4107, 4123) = 0.041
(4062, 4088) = 0.036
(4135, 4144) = -0.014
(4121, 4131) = 0.048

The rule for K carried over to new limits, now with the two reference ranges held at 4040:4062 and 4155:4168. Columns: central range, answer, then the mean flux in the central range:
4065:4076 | 0.024 mag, 7.97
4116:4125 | 0.026 mag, 8.08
